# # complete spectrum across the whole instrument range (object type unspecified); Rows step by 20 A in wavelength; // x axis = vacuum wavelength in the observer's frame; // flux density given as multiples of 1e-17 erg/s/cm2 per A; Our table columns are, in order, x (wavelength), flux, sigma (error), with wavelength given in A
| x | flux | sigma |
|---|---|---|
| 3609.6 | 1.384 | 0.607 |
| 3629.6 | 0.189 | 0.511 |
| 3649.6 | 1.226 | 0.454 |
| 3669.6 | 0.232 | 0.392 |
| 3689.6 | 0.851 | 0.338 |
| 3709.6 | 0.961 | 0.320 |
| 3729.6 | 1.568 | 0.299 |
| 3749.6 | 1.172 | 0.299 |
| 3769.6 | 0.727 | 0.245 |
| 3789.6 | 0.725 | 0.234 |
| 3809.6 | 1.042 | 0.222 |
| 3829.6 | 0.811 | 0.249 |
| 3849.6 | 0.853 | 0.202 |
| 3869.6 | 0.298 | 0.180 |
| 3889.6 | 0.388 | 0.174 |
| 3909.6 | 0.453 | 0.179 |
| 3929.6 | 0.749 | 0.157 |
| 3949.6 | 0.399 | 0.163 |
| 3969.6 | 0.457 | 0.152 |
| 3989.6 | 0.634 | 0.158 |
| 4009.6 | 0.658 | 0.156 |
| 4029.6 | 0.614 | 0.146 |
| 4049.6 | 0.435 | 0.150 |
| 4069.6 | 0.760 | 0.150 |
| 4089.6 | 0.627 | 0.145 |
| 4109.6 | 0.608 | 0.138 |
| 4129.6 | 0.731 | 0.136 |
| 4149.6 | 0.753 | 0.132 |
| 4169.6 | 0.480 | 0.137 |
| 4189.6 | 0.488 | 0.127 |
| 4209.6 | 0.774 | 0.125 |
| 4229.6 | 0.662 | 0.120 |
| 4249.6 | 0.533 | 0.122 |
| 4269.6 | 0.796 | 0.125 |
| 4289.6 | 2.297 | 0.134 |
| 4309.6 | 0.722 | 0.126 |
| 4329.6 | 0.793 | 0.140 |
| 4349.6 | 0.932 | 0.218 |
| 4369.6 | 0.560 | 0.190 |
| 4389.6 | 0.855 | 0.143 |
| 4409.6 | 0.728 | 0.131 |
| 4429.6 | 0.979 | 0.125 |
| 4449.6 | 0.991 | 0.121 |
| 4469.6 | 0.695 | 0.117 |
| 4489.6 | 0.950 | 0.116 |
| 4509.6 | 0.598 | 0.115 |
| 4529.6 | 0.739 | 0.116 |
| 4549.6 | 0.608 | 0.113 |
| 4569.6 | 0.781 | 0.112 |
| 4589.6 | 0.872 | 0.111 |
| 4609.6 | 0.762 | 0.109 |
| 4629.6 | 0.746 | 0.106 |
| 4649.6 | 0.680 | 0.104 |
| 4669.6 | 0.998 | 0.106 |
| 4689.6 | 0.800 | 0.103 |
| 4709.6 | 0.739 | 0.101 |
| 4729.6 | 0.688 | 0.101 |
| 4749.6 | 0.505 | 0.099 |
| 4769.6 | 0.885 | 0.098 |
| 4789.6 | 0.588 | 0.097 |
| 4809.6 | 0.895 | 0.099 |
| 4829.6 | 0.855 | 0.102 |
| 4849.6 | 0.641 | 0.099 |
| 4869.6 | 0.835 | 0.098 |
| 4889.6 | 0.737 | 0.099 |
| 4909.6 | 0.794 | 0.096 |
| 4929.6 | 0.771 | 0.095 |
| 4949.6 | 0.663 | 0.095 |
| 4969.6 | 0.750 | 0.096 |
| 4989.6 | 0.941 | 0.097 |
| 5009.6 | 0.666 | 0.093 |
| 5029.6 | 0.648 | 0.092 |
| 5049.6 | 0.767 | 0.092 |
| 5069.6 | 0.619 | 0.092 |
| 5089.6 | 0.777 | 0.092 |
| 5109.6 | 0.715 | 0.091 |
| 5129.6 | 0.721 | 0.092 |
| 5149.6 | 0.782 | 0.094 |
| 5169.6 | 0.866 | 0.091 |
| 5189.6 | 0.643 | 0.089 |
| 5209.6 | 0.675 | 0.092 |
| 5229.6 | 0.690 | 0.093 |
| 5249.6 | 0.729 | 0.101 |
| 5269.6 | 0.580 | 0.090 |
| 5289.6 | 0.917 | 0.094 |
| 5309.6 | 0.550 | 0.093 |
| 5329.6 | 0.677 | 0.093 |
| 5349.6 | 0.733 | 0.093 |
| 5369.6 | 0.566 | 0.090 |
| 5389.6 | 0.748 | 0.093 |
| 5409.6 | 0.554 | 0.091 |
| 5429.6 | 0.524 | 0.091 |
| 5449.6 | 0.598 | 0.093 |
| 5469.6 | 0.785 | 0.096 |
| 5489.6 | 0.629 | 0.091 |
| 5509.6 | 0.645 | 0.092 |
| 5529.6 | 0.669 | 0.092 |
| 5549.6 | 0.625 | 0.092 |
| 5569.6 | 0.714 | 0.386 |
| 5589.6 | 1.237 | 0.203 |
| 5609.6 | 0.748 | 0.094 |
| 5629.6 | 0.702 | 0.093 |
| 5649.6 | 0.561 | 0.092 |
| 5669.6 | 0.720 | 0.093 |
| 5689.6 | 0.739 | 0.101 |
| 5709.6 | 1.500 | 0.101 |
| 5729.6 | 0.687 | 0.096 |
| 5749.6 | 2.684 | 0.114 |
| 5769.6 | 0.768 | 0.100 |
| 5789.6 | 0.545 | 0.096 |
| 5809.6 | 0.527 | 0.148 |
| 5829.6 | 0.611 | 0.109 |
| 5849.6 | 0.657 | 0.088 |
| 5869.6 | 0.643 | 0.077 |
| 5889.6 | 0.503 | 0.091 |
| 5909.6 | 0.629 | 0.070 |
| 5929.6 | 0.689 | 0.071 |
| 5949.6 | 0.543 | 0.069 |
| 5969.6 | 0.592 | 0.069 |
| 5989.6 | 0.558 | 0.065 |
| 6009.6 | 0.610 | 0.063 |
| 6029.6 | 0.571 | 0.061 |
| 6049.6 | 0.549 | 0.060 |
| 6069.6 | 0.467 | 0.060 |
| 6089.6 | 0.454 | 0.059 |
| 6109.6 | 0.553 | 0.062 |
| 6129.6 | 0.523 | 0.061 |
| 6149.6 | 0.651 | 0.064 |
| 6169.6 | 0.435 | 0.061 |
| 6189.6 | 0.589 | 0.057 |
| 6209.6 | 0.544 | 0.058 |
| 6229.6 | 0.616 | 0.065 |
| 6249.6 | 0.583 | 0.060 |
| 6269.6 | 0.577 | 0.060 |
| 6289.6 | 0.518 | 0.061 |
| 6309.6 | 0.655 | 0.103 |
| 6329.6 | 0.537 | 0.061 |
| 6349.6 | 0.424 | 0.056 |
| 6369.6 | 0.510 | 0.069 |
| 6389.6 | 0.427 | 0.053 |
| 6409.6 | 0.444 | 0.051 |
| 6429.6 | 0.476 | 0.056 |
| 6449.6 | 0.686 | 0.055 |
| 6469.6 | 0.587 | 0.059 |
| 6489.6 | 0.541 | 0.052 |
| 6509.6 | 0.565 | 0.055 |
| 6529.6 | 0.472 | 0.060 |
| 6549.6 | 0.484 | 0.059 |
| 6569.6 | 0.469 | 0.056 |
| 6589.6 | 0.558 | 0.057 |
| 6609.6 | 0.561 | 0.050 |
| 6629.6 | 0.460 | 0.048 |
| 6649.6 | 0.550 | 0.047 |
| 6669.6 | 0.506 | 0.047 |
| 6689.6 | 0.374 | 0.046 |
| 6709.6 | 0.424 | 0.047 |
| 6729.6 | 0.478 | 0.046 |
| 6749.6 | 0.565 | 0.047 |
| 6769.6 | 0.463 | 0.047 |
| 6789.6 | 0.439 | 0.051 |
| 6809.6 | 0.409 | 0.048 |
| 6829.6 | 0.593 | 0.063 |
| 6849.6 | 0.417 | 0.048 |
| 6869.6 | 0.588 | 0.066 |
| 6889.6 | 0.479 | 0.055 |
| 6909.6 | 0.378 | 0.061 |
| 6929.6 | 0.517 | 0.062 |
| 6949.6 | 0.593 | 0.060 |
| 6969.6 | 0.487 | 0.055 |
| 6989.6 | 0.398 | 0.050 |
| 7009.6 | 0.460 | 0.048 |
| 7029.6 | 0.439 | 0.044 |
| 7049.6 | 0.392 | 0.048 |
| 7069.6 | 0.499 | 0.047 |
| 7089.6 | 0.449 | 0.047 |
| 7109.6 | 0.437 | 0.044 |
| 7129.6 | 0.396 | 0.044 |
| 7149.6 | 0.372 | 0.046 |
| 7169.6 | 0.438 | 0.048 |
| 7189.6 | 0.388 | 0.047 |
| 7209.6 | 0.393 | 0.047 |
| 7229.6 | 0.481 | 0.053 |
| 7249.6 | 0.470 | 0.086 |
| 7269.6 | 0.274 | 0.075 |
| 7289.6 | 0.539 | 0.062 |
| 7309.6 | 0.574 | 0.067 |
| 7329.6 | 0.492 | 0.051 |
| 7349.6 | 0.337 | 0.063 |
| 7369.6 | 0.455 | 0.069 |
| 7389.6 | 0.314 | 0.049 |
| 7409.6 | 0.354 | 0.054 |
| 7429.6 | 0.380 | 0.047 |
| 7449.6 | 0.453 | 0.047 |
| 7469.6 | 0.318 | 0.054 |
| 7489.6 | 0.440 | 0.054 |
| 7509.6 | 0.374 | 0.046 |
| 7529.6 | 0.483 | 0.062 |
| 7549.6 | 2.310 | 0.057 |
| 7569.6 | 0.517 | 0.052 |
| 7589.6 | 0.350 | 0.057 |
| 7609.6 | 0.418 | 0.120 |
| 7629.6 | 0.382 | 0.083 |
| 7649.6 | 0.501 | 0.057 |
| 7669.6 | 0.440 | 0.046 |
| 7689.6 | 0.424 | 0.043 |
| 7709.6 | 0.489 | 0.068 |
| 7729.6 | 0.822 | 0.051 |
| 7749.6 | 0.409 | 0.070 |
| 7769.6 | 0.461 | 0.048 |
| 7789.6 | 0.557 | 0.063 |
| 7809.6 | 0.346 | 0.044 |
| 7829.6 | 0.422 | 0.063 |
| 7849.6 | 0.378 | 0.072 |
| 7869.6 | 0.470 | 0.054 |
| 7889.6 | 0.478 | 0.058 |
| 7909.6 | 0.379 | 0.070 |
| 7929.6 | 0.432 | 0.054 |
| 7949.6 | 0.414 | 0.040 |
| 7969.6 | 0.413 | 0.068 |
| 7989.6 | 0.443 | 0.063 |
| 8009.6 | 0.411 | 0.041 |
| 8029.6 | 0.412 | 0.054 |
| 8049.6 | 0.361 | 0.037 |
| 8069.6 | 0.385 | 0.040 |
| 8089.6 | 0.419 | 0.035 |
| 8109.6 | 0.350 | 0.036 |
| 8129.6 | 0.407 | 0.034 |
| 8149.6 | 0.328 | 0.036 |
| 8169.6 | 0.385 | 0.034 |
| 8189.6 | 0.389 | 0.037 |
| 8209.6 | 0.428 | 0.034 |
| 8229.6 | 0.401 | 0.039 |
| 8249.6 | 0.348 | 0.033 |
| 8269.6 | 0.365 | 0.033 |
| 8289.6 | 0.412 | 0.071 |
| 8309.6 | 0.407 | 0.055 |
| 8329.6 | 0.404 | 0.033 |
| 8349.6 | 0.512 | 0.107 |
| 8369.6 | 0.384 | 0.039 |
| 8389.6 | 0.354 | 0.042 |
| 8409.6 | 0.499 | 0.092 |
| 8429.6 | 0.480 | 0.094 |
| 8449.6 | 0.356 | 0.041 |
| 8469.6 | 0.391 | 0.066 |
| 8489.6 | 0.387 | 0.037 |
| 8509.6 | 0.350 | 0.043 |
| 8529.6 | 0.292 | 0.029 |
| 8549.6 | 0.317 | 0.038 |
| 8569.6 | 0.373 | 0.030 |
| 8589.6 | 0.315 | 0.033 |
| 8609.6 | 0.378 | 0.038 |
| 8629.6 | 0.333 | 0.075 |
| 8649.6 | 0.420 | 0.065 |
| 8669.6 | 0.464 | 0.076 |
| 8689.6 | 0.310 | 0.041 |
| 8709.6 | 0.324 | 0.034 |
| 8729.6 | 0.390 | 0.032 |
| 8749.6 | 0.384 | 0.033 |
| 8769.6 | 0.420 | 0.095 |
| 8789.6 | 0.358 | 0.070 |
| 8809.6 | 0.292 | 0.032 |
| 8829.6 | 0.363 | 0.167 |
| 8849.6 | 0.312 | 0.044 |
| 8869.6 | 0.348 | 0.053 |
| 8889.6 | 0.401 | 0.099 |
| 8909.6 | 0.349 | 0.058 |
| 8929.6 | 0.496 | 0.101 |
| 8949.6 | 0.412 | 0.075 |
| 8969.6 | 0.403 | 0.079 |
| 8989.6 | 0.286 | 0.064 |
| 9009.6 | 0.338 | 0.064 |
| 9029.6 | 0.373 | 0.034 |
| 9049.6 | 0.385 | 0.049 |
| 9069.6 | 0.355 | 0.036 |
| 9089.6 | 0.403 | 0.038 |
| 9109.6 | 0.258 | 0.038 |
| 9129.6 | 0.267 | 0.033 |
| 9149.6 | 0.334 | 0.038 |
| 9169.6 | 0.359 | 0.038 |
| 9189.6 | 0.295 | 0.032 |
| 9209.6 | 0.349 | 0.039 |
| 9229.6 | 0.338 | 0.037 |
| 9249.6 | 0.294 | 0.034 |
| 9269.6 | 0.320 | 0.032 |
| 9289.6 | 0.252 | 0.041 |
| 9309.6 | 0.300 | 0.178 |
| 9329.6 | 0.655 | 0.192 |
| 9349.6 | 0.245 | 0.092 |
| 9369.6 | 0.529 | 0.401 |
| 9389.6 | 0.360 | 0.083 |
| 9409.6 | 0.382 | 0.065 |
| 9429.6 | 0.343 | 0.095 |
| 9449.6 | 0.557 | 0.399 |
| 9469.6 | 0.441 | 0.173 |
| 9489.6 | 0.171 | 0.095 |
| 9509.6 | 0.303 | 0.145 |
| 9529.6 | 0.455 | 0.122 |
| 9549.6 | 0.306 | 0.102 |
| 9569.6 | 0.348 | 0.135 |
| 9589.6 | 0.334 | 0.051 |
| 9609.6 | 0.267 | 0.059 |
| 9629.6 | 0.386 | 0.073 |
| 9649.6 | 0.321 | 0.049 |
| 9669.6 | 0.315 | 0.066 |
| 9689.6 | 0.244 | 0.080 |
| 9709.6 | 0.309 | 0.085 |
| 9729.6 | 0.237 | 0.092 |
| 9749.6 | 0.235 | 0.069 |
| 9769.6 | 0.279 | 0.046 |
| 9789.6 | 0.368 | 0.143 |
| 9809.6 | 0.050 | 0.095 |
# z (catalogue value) 0.15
